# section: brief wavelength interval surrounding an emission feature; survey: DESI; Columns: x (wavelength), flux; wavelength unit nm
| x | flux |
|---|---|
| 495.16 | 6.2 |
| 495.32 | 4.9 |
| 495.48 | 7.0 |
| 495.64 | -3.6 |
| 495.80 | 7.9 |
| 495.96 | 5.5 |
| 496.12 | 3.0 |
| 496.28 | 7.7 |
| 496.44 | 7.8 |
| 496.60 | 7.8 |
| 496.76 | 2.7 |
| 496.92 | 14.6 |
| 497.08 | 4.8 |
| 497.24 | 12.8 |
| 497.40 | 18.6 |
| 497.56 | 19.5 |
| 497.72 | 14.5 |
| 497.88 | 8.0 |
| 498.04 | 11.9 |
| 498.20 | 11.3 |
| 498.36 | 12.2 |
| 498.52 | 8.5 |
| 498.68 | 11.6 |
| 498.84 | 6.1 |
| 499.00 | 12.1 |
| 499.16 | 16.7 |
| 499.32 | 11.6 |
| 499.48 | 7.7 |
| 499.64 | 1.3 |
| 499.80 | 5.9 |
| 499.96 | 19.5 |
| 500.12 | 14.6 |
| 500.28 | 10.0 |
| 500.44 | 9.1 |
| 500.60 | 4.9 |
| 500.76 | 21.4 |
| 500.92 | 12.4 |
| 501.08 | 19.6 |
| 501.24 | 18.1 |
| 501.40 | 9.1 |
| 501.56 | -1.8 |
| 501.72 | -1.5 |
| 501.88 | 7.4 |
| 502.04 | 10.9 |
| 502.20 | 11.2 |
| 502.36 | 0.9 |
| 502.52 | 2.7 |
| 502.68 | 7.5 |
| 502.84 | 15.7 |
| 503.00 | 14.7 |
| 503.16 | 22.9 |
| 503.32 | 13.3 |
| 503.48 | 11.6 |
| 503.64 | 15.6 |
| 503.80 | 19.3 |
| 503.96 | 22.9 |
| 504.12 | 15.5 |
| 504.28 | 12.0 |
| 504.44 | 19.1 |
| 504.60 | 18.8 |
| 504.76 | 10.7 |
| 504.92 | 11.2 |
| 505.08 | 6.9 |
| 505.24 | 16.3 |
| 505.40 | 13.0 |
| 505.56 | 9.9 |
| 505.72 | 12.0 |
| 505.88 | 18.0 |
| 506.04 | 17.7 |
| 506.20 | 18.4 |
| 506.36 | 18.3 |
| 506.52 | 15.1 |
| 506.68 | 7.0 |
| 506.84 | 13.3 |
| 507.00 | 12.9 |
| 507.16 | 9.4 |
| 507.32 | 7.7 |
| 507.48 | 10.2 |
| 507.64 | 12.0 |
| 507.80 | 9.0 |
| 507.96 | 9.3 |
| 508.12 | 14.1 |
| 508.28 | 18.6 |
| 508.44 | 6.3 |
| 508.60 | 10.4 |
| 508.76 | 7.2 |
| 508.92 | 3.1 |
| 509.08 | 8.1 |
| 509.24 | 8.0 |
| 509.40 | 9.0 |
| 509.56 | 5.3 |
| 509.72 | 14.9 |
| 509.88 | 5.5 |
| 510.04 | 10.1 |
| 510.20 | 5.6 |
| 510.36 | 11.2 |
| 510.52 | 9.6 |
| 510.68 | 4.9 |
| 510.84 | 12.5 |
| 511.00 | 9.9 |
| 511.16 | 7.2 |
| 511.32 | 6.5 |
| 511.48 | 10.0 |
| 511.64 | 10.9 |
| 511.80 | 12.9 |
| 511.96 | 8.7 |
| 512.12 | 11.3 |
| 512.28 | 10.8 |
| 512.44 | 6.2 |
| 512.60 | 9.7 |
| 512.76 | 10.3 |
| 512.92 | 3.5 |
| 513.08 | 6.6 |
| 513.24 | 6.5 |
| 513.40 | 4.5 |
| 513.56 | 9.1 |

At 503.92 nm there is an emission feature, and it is C IV 1549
